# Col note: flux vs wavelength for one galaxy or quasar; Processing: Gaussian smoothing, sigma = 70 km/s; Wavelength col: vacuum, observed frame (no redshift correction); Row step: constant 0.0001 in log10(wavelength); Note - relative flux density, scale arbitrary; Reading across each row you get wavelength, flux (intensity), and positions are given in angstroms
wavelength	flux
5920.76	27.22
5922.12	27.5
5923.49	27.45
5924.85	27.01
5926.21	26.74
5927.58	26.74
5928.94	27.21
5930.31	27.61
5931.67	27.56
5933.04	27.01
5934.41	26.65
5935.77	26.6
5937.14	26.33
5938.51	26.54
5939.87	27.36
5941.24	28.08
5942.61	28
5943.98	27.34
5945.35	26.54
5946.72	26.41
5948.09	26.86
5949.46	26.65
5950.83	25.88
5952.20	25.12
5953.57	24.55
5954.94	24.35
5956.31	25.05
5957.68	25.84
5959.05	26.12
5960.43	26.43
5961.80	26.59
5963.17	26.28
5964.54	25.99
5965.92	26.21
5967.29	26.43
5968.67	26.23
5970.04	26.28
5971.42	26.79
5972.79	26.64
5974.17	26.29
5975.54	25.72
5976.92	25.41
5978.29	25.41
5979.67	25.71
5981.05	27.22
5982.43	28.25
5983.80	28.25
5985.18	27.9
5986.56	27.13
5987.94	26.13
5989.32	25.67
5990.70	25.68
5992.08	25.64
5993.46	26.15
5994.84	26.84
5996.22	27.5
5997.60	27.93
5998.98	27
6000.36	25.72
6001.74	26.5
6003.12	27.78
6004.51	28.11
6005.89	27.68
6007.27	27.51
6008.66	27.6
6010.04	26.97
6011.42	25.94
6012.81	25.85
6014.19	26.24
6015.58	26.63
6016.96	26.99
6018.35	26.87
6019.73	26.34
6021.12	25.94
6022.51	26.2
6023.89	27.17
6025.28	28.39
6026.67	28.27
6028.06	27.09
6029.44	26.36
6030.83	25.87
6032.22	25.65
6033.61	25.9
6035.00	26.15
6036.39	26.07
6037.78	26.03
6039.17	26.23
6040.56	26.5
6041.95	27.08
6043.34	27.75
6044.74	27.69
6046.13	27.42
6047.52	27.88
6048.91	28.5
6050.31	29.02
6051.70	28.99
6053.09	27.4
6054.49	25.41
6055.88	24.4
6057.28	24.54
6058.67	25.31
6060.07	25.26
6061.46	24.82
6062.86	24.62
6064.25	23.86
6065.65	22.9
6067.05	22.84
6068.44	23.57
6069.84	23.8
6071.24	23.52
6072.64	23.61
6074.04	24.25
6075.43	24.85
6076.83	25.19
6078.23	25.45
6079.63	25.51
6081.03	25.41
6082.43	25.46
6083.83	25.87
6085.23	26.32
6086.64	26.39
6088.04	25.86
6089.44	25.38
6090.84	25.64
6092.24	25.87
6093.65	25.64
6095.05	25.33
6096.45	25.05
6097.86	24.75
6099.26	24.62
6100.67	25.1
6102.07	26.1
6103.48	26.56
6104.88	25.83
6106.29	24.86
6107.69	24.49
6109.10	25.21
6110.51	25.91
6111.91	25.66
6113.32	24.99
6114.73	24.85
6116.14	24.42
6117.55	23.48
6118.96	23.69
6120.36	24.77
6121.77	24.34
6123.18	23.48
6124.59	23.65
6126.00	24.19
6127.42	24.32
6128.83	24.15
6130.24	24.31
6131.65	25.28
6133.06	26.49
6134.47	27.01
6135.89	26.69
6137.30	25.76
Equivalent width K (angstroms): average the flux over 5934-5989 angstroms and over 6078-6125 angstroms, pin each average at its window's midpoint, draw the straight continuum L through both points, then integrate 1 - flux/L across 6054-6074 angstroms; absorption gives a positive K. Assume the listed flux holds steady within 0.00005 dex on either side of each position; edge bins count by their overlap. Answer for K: 1.1 angstroms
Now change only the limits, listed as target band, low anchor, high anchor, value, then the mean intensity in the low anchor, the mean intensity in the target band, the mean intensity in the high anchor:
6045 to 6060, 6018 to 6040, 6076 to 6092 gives -0.4 angstroms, 26.5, 26.8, 25.7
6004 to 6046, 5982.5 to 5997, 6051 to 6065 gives -1.1 angstroms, 26.8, 26.8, 25.5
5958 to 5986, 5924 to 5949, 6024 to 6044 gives 0.4 angstroms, 27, 26.5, 26.7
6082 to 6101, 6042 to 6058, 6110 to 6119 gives 0.1 angstroms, 27.2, 25.5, 24.8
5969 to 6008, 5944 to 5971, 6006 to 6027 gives -0.4 angstroms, 26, 26.7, 26.9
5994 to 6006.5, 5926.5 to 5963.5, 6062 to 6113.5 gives -0.6 angstroms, 26.5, 27.2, 25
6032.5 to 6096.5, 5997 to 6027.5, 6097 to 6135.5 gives 0.7 angstroms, 27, 25.7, 24.9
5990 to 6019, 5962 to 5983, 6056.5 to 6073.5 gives -1.5 angstroms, 26.3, 26.8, 24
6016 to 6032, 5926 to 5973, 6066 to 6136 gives -0.7 angstroms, 26.5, 26.8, 25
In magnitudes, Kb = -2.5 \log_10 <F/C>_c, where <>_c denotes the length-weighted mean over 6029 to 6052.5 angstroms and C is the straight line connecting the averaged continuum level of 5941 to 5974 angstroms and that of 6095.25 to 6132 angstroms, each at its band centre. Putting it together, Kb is -0.064 mag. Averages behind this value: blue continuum 26.2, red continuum 24.8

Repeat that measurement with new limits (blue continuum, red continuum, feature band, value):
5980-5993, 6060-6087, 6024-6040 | -0.04 mag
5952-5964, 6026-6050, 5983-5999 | -0.03 mag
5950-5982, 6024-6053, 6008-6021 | 0.01 mag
